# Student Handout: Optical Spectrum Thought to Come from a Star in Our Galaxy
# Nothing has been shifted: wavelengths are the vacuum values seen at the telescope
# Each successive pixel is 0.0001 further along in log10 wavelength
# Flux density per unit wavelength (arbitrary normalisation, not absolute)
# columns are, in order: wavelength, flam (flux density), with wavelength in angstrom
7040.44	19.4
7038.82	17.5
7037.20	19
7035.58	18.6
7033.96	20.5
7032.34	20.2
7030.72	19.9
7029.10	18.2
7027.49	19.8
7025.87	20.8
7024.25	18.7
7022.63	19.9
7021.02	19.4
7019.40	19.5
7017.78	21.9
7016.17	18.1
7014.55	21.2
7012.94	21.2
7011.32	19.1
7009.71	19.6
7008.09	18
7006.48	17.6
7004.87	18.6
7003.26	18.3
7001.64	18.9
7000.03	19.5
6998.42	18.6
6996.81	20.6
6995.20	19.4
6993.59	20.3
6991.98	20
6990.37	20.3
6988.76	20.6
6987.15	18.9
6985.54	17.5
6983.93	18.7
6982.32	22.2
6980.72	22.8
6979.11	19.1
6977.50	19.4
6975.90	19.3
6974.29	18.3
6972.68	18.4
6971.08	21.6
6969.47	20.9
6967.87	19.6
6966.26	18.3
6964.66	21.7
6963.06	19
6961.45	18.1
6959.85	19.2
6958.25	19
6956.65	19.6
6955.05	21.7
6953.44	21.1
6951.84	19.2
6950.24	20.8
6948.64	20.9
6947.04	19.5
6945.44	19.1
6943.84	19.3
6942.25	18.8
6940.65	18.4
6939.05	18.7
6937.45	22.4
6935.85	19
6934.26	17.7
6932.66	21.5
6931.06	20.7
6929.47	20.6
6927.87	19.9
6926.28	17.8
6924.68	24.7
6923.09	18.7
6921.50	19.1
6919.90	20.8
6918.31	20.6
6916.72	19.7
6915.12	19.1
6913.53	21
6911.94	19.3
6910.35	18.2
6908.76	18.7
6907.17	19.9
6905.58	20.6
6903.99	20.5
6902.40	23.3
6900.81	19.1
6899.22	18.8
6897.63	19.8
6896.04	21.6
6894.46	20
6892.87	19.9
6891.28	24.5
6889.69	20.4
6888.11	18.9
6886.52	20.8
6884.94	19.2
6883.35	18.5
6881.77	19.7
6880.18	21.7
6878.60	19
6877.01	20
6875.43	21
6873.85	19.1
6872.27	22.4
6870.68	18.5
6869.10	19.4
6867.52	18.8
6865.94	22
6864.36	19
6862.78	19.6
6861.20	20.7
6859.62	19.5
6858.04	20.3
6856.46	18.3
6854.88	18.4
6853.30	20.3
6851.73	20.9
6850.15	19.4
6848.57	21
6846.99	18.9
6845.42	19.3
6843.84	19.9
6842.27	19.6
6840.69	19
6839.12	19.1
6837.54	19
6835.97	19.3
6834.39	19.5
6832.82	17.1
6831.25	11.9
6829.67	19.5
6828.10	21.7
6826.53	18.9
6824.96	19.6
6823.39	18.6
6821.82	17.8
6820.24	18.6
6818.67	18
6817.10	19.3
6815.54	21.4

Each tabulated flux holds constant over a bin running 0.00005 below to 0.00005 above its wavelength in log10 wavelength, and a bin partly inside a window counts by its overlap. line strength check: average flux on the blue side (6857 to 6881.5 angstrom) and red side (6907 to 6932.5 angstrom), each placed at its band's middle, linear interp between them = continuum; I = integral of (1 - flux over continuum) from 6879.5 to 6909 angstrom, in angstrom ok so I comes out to -0.5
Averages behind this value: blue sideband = 20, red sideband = 20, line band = 20.3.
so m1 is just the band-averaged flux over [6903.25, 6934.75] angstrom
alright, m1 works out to 20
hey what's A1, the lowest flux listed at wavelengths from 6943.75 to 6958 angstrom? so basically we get 19.1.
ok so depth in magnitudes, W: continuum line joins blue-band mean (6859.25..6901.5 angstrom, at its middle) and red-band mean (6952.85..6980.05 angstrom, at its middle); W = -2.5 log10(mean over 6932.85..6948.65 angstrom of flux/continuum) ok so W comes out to 0.02 mag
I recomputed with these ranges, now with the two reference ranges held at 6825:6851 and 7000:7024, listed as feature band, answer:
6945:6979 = -0.9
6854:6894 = -2.0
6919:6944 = -0.9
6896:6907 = -0.8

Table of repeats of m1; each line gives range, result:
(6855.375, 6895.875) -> 20.1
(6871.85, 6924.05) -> 20.1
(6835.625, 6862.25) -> 19.6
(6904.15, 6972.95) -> 19.9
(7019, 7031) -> 19.5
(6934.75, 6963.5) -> 19.6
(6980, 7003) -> 19.8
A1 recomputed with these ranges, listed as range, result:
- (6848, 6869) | 18.3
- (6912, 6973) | 17.7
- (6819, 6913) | 11.9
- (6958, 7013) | 17.5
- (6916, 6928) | 17.8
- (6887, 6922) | 18.2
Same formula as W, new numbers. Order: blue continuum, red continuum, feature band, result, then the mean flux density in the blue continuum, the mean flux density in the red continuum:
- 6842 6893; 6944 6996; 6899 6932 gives -0.01 mag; 20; 19.8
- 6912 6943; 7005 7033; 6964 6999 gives -0.01 mag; 19.9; 19.6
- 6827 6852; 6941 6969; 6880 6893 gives -0.06 mag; 19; 19.7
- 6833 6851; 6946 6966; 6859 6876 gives -0.03 mag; 19.4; 19.9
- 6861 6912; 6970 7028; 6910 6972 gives 0.00 mag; 20.1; 19.6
